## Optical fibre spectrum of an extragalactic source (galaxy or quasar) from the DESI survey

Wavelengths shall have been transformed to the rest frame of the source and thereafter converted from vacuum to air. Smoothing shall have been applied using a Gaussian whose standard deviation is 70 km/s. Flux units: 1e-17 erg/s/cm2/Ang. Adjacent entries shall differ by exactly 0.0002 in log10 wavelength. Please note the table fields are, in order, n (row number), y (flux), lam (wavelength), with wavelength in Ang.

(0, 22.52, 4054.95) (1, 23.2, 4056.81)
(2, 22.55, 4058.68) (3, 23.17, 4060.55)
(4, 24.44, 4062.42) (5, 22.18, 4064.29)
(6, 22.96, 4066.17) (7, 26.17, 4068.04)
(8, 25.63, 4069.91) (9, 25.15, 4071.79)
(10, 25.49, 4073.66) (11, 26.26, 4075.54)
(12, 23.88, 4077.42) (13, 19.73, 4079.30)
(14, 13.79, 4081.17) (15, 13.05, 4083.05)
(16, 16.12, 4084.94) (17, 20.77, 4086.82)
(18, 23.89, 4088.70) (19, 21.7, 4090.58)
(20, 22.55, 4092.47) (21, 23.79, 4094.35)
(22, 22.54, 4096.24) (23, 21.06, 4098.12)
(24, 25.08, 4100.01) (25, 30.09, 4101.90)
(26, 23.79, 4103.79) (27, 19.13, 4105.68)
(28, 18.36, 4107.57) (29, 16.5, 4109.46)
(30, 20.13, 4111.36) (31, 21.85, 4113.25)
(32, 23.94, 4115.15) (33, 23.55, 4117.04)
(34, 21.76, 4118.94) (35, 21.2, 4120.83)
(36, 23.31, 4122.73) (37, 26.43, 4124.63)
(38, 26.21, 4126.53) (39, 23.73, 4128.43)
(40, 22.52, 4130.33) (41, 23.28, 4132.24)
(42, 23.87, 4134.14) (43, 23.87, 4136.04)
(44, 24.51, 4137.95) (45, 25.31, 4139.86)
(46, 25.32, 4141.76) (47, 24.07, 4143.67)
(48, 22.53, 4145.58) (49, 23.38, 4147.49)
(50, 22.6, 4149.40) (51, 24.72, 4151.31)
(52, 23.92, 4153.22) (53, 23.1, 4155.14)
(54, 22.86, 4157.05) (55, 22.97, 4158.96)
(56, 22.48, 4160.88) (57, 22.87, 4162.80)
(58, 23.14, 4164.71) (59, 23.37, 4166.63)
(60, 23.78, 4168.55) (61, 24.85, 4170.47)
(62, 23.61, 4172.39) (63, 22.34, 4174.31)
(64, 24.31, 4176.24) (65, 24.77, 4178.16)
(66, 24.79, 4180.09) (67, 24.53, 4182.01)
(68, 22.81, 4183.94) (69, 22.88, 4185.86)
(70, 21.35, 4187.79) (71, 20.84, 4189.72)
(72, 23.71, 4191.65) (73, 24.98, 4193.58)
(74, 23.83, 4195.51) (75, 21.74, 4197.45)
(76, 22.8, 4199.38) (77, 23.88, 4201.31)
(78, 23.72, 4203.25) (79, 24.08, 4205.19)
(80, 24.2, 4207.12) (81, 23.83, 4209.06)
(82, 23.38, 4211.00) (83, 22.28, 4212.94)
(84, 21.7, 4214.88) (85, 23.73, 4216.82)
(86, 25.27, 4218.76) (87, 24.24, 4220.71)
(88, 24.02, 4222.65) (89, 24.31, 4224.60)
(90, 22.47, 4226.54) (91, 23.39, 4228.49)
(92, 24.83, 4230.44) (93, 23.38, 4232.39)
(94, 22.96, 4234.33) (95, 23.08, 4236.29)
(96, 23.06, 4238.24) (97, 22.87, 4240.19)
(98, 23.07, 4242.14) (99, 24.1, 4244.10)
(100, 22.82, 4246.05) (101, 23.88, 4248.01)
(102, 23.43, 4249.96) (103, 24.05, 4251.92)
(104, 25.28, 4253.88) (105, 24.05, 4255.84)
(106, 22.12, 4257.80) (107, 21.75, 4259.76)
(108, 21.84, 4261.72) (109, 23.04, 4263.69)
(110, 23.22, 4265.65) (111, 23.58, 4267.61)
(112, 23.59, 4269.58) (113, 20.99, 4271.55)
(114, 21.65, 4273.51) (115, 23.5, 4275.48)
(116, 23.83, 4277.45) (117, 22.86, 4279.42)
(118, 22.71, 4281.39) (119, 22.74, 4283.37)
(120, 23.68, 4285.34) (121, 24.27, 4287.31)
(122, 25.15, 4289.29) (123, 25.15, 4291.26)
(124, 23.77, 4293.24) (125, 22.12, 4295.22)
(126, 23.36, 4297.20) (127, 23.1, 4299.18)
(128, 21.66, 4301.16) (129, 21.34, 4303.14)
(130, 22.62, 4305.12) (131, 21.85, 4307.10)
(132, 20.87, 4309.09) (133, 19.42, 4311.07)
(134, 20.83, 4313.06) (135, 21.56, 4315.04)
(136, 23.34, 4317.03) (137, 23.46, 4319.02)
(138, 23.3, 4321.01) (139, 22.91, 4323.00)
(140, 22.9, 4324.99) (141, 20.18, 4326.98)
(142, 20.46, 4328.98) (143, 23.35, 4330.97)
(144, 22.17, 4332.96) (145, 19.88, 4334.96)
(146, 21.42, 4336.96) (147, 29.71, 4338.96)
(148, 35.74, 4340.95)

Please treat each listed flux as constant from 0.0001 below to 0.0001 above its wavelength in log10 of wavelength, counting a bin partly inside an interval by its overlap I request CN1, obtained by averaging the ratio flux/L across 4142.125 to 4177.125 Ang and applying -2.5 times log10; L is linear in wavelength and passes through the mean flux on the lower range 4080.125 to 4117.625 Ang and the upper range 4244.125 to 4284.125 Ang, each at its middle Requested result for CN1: -0.08 mag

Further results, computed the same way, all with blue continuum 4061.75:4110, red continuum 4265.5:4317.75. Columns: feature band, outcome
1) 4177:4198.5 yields -0.04 mag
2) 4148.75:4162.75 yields -0.04 mag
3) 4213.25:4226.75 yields -0.06 mag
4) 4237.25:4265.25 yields -0.03 mag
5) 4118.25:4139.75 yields -0.07 mag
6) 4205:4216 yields -0.04 mag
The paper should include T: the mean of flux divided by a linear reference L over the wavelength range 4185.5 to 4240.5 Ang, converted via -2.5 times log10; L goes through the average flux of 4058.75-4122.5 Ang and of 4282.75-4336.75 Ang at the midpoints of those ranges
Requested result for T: -0.05 mag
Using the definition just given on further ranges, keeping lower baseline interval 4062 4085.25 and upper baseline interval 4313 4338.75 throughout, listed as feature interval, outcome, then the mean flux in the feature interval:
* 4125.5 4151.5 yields -0.09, 24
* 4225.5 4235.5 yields -0.06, 23.4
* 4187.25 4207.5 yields -0.05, 23.2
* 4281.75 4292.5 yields -0.09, 24.1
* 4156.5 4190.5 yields -0.06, 23.3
